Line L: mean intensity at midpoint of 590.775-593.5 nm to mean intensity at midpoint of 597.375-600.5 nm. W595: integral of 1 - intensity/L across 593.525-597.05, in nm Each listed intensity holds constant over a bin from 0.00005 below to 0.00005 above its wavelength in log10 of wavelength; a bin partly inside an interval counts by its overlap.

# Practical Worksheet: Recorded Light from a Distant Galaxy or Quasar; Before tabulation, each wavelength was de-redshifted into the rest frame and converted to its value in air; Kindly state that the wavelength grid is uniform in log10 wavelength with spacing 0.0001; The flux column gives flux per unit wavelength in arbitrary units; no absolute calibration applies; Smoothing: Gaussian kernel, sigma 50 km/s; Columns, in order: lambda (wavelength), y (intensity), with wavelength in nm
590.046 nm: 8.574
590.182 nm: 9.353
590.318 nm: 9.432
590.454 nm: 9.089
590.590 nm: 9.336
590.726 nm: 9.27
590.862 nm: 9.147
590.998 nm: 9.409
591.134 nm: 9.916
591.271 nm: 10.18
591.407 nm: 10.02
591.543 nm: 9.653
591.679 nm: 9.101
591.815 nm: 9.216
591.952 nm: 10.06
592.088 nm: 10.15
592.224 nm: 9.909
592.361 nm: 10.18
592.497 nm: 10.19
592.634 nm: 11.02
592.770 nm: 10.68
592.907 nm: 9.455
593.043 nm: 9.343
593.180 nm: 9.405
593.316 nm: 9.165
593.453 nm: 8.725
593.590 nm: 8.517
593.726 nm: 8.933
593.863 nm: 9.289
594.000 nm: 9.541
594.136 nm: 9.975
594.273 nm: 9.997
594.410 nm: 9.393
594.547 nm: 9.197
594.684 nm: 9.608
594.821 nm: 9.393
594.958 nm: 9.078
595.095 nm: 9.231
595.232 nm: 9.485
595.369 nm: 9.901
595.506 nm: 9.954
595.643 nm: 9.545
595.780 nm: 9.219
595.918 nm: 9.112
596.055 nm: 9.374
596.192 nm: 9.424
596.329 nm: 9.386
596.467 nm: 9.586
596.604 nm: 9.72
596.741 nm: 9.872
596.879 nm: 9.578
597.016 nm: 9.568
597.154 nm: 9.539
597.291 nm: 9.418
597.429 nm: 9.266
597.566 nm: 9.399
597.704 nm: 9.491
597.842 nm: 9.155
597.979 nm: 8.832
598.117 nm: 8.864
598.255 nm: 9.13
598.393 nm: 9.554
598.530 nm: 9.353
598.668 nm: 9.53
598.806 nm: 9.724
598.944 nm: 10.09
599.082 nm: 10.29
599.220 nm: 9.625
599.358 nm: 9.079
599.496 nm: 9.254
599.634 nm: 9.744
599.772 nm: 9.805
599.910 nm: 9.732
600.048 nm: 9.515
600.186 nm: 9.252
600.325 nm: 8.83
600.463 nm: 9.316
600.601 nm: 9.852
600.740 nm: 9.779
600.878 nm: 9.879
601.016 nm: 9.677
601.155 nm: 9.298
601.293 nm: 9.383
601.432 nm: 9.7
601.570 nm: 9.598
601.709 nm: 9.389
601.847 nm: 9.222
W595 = 0.05 nm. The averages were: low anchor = 9.75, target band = 9.46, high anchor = 9.43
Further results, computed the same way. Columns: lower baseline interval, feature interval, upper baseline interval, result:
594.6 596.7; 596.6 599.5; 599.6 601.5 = 0.01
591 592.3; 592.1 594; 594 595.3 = 0.01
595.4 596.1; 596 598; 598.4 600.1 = 0.02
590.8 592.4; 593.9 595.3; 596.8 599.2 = 0.02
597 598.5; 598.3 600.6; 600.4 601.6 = -0.02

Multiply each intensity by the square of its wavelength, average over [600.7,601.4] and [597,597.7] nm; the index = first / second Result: 1.03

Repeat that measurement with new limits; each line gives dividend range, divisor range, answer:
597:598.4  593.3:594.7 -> 1.01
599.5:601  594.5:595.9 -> 1.03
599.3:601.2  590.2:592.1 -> 1.03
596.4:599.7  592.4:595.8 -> 1.01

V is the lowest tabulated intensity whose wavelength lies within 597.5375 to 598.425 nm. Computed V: 8.832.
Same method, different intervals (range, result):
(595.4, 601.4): 8.83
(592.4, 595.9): 8.517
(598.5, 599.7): 9.079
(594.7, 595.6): 9.078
